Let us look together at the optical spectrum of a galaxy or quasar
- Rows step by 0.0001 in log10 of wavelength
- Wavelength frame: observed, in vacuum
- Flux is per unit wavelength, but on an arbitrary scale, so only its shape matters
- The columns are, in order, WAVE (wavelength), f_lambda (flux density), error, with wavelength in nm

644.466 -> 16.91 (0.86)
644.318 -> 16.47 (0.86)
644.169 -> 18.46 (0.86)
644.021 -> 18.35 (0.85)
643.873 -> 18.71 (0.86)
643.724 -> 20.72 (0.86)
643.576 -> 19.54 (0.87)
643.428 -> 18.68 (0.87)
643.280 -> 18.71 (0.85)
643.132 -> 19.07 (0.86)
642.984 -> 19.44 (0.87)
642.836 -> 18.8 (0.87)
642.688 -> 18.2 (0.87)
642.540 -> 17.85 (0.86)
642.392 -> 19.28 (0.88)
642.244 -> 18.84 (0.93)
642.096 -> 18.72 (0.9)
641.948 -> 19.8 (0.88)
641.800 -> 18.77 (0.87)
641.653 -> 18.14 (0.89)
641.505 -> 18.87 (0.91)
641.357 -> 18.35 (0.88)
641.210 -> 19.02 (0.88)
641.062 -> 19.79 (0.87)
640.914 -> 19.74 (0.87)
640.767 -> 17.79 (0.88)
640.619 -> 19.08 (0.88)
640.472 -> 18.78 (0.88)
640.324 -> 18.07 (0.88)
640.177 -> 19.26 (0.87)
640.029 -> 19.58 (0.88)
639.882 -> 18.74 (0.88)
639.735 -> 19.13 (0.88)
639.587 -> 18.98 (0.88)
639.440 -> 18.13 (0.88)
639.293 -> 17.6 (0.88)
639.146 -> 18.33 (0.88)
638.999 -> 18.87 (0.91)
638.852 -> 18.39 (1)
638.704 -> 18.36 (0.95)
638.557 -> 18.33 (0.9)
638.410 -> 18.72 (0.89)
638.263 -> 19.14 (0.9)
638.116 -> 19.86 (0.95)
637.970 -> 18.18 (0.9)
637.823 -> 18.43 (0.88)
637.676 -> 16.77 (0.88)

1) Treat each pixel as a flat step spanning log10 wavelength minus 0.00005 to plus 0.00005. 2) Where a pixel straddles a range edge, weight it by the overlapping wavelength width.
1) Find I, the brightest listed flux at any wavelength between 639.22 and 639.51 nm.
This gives 18.13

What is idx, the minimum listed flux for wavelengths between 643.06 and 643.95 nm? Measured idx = 18.68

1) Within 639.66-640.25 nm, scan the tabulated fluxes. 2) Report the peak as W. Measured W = 19.58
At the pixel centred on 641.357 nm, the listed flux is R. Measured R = 18.35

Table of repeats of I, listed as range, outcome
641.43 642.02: 19.8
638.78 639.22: 18.87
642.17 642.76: 19.28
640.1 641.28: 19.79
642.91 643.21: 19.44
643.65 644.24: 20.72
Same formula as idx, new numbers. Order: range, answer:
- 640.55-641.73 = 17.79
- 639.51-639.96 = 18.74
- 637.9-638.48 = 18.18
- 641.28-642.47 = 18.14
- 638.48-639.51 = 17.6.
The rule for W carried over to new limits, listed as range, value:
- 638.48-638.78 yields 18.36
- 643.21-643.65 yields 19.54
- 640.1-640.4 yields 19.26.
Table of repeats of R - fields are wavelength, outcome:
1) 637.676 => 16.77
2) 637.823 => 18.43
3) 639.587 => 18.98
